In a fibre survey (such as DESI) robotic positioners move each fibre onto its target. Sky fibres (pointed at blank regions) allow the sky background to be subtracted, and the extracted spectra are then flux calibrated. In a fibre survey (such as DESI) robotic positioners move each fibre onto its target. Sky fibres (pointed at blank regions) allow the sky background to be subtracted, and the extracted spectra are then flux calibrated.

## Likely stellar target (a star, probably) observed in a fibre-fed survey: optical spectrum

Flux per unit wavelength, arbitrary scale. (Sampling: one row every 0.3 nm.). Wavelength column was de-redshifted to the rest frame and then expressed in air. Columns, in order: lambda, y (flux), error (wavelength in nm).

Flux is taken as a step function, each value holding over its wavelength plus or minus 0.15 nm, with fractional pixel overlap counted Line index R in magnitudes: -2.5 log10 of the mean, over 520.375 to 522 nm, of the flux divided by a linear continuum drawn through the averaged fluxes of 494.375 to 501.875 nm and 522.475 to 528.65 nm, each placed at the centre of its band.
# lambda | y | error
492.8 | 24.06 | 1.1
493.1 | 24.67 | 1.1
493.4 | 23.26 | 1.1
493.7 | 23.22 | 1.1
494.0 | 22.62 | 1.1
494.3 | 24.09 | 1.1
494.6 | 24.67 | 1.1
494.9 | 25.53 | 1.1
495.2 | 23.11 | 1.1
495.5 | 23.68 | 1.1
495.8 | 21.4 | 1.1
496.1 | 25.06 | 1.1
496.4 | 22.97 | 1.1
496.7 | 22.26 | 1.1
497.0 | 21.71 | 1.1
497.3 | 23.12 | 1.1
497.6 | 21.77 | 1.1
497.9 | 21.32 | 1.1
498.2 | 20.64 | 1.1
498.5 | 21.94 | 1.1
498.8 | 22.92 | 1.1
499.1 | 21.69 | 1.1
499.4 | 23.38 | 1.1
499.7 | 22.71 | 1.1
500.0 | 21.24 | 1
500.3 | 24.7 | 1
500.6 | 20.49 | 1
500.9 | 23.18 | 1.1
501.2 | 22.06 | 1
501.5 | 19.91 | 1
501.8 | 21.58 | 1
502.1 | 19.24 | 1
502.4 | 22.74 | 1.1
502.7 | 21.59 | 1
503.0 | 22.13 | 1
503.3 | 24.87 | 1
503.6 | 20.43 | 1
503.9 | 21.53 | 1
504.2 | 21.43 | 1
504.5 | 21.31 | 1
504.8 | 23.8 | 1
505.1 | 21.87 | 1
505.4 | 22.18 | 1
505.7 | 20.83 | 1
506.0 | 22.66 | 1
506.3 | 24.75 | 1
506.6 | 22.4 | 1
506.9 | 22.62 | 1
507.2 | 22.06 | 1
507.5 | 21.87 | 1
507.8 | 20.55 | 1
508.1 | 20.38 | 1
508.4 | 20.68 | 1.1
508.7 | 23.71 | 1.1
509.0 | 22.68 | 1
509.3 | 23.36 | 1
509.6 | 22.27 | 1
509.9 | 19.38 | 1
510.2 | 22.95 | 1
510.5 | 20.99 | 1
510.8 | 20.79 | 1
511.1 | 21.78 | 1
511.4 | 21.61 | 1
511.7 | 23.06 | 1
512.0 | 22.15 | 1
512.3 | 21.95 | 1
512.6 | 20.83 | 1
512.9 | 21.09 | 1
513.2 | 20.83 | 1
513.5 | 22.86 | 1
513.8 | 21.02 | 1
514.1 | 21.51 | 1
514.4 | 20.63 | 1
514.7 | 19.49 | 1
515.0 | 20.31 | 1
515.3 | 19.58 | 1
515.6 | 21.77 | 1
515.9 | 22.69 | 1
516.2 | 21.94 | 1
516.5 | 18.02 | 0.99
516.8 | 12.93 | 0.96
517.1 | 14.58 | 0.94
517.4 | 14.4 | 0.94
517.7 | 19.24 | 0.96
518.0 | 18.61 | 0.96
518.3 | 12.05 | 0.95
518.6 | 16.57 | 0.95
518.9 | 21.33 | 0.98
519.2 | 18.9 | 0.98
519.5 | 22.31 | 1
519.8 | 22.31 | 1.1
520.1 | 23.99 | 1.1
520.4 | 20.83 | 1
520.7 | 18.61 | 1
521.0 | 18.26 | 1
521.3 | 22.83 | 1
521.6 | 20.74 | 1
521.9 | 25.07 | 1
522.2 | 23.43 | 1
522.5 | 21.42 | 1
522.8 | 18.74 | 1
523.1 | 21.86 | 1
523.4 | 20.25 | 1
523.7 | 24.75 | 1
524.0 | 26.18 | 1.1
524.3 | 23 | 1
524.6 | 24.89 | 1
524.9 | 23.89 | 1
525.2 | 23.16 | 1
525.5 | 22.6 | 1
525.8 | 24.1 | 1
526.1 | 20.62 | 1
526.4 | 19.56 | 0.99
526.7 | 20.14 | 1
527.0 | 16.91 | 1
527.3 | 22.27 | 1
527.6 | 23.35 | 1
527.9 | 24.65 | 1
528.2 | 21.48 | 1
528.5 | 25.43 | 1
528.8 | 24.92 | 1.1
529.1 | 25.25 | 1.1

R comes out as 0.07 mag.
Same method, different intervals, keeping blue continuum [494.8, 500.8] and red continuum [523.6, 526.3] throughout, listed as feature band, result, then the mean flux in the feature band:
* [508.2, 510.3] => 0.044 mag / 22.1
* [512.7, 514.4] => 0.087 mag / 21.4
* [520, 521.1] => 0.152 mag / 20.4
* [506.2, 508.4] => 0.048 mag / 21.9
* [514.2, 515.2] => 0.151 mag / 20.2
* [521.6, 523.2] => 0.072 mag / 22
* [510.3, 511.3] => 0.086 mag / 21.3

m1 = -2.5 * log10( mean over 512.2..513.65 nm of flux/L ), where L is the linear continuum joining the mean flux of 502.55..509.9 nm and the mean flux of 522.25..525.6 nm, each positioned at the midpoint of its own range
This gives 0.04 mag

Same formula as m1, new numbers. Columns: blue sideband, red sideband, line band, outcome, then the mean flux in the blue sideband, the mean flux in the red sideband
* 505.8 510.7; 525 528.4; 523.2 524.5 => -0.08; 22.1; 21.8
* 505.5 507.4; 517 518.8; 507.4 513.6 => -0.08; 22.5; 16.1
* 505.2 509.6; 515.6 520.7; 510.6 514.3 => -0.05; 22.2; 18.9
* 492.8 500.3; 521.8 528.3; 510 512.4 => 0.04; 22.9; 22.4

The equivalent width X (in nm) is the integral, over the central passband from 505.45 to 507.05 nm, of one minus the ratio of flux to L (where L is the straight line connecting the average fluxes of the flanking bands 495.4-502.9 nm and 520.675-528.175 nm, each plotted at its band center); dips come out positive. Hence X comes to -0.04 nm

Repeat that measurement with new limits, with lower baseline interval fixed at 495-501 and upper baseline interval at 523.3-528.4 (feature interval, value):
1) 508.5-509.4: -0.02 nm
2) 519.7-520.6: 0.01 nm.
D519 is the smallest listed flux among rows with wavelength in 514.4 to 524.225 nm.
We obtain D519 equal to 12.05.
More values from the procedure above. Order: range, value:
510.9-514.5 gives 20.63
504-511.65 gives 19.38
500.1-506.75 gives 19.24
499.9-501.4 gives 20.49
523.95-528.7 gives 16.91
